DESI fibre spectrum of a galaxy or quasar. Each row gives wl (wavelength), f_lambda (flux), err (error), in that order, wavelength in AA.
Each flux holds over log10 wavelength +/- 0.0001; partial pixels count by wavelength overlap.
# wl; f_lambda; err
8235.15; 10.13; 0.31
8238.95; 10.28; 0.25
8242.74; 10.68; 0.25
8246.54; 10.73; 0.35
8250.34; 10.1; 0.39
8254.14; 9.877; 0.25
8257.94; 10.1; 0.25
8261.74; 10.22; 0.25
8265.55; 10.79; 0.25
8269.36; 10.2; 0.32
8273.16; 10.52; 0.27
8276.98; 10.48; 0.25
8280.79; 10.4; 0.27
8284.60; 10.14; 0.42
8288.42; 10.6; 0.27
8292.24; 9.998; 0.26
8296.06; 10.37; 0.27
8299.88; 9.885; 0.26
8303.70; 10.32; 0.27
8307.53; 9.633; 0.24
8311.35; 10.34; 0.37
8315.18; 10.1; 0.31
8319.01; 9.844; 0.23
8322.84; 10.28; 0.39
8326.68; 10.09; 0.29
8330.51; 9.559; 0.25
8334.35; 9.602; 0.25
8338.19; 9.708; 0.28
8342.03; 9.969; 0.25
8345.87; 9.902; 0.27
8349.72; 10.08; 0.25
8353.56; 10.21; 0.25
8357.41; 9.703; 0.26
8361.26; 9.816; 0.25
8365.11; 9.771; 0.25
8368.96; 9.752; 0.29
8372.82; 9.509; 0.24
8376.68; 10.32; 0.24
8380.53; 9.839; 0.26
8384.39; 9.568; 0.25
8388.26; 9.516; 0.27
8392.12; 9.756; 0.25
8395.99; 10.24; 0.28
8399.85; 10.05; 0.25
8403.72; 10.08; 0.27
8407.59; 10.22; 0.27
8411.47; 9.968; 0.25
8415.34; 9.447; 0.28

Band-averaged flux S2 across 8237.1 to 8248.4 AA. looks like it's 10.6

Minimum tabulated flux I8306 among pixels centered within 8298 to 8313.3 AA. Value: 9.633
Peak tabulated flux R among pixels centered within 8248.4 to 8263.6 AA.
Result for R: 10.22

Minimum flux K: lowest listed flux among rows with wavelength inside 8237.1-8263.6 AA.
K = 9.877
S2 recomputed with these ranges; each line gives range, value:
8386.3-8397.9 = 9.83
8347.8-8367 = 9.92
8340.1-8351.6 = 9.98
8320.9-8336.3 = 9.88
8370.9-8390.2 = 9.75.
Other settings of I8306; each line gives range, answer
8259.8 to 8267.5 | 10.22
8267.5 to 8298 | 9.998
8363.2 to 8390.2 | 9.509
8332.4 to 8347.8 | 9.602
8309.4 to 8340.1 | 9.559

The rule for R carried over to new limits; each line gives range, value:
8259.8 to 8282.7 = 10.79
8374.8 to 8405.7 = 10.32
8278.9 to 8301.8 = 10.6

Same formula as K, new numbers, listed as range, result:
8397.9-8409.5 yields 10.05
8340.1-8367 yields 9.703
